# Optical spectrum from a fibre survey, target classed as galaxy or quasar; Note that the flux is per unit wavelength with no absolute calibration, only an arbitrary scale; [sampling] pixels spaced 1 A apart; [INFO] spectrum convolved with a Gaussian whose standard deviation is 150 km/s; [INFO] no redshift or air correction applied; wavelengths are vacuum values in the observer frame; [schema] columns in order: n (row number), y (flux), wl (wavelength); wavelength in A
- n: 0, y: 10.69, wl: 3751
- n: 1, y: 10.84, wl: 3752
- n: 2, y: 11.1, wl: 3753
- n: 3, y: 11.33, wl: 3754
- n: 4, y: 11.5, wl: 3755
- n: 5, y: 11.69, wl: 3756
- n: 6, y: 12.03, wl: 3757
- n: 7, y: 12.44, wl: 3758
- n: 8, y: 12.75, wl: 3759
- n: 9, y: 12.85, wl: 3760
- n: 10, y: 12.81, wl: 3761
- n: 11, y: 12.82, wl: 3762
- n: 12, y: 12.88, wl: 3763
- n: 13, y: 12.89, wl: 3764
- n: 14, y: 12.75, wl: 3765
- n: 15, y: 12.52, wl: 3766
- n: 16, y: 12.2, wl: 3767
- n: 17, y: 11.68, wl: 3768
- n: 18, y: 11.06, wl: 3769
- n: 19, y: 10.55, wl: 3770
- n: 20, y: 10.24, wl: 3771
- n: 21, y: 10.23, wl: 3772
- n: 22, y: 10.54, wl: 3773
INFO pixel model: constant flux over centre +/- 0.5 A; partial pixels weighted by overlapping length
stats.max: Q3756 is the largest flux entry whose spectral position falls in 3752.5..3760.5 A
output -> 12.85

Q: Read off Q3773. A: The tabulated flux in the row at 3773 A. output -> 10.54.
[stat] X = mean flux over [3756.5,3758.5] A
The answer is 12.2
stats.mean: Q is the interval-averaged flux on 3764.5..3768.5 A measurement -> 12.3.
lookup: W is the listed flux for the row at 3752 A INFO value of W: 10.84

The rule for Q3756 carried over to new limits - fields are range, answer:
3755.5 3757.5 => 12.03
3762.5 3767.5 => 12.89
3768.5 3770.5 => 11.06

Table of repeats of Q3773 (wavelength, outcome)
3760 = 12.85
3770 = 10.55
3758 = 12.44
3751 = 10.69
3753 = 11.1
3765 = 12.75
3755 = 11.5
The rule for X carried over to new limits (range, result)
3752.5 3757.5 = 11.5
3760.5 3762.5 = 12.8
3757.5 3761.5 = 12.7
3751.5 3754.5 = 11.1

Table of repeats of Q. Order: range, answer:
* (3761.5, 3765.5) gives 12.8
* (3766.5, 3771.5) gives 11.1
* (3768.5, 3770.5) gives 10.8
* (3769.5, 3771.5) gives 10.4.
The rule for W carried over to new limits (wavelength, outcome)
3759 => 12.75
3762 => 12.82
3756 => 11.69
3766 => 12.52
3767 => 12.2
